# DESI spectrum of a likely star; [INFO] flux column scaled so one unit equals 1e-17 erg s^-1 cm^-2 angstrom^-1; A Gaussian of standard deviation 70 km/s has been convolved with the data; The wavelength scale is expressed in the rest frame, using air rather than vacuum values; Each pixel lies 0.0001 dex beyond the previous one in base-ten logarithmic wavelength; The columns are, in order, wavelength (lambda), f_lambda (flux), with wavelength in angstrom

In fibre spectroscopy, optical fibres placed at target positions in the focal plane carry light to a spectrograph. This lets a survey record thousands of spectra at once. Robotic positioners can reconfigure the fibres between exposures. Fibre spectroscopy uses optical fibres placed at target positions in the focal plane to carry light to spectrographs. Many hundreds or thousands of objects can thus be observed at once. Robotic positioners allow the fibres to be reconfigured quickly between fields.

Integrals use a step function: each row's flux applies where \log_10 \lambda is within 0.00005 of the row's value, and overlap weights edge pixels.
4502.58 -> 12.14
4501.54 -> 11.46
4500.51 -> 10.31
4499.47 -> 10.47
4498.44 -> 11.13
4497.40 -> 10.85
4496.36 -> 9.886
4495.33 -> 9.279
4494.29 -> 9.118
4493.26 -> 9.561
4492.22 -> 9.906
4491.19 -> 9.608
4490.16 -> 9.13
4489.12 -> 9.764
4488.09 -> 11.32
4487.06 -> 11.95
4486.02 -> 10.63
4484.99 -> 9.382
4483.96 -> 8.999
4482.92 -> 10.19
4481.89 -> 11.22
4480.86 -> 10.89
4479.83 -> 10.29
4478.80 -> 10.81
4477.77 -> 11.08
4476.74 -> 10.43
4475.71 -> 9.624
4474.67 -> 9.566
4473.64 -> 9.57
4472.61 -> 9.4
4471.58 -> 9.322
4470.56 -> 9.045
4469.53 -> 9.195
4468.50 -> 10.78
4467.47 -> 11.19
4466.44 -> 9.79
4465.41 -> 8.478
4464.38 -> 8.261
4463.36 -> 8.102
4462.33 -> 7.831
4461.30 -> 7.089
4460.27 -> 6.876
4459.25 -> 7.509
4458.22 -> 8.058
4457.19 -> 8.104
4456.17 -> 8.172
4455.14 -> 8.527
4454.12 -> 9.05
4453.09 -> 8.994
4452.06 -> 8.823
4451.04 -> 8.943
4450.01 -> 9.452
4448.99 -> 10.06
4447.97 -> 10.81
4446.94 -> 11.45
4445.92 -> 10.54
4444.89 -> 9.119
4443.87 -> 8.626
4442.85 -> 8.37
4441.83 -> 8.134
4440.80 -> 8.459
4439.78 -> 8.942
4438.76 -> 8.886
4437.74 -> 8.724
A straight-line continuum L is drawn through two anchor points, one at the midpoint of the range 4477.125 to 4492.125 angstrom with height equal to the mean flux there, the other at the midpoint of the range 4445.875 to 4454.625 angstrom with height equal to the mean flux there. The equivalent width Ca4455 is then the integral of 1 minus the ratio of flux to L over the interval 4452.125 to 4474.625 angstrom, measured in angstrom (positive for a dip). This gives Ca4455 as 2.8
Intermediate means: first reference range 9.75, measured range 8.75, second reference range 10.4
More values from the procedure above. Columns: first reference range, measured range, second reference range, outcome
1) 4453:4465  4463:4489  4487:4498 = -2.83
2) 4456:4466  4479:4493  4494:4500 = -1.21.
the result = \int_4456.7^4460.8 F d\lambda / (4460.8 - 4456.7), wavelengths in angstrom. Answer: 7.63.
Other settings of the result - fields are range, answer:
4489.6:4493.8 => 9.55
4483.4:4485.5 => 9.18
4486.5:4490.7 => 10.5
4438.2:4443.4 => 8.57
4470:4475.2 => 9.38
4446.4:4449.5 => 10.8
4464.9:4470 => 9.88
